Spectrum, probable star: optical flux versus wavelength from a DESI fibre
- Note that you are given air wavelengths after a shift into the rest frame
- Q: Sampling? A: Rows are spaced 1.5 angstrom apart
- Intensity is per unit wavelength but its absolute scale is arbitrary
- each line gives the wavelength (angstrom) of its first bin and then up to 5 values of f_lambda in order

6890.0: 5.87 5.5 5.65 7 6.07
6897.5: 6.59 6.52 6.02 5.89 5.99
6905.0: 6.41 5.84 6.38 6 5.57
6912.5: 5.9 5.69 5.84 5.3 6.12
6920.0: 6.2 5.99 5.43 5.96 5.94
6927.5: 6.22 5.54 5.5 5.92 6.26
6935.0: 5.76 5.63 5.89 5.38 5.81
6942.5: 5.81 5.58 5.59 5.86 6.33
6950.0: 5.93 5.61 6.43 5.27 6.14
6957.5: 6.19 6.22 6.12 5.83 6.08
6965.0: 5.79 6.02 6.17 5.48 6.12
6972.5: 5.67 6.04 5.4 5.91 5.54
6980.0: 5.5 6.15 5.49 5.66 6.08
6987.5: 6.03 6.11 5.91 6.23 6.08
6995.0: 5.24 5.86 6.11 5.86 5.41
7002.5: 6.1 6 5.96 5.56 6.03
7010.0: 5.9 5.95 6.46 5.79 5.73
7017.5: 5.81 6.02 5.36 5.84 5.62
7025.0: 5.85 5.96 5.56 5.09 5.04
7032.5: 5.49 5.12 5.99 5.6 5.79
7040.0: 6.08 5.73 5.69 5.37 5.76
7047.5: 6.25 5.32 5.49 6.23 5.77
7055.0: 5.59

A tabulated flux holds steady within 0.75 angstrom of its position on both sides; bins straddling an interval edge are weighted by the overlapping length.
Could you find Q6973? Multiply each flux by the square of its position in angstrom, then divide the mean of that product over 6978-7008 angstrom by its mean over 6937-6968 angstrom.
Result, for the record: 1.00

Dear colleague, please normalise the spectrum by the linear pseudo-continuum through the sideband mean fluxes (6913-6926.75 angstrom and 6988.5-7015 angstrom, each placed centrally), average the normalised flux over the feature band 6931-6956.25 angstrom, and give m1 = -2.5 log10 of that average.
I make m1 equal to 0.01 mag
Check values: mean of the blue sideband 5.83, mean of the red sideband 5.92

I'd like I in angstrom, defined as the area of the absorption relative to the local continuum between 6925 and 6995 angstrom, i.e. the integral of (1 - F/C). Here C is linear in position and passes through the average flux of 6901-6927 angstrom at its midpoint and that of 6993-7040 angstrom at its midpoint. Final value -0.3 angstrom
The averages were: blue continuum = 5.91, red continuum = 5.75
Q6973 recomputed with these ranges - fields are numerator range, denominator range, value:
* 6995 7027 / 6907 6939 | 1.02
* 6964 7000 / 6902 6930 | 1.01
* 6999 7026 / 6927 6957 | 1.02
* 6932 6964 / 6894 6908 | 0.96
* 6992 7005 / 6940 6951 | 1.02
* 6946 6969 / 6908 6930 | 1.04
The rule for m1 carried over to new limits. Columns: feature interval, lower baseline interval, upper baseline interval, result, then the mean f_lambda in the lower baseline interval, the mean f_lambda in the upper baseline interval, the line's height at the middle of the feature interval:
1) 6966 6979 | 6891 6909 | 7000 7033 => 0.02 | 6.16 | 5.75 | 5.91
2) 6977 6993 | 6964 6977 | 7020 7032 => -0.02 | 5.85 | 5.54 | 5.77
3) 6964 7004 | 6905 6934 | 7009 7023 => 0.00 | 5.88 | 5.87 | 5.88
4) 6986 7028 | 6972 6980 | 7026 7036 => -0.06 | 5.69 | 5.44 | 5.55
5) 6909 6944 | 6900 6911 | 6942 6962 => 0.03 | 6.04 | 5.93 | 5.99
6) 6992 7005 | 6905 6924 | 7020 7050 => -0.03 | 5.88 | 5.63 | 5.7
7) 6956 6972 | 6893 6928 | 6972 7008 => -0.02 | 6.03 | 5.83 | 5.9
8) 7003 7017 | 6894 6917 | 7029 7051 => -0.04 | 6.08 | 5.59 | 5.7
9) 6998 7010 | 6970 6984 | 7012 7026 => -0.01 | 5.75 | 5.84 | 5.81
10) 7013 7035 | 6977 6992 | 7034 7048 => 0.03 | 5.85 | 5.76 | 5.79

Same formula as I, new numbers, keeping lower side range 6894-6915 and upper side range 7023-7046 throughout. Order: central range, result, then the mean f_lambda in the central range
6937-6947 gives 0.47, 5.69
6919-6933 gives 0.39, 5.87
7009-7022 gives -0.46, 5.88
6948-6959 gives -0.13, 5.99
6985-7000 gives -0.46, 5.95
